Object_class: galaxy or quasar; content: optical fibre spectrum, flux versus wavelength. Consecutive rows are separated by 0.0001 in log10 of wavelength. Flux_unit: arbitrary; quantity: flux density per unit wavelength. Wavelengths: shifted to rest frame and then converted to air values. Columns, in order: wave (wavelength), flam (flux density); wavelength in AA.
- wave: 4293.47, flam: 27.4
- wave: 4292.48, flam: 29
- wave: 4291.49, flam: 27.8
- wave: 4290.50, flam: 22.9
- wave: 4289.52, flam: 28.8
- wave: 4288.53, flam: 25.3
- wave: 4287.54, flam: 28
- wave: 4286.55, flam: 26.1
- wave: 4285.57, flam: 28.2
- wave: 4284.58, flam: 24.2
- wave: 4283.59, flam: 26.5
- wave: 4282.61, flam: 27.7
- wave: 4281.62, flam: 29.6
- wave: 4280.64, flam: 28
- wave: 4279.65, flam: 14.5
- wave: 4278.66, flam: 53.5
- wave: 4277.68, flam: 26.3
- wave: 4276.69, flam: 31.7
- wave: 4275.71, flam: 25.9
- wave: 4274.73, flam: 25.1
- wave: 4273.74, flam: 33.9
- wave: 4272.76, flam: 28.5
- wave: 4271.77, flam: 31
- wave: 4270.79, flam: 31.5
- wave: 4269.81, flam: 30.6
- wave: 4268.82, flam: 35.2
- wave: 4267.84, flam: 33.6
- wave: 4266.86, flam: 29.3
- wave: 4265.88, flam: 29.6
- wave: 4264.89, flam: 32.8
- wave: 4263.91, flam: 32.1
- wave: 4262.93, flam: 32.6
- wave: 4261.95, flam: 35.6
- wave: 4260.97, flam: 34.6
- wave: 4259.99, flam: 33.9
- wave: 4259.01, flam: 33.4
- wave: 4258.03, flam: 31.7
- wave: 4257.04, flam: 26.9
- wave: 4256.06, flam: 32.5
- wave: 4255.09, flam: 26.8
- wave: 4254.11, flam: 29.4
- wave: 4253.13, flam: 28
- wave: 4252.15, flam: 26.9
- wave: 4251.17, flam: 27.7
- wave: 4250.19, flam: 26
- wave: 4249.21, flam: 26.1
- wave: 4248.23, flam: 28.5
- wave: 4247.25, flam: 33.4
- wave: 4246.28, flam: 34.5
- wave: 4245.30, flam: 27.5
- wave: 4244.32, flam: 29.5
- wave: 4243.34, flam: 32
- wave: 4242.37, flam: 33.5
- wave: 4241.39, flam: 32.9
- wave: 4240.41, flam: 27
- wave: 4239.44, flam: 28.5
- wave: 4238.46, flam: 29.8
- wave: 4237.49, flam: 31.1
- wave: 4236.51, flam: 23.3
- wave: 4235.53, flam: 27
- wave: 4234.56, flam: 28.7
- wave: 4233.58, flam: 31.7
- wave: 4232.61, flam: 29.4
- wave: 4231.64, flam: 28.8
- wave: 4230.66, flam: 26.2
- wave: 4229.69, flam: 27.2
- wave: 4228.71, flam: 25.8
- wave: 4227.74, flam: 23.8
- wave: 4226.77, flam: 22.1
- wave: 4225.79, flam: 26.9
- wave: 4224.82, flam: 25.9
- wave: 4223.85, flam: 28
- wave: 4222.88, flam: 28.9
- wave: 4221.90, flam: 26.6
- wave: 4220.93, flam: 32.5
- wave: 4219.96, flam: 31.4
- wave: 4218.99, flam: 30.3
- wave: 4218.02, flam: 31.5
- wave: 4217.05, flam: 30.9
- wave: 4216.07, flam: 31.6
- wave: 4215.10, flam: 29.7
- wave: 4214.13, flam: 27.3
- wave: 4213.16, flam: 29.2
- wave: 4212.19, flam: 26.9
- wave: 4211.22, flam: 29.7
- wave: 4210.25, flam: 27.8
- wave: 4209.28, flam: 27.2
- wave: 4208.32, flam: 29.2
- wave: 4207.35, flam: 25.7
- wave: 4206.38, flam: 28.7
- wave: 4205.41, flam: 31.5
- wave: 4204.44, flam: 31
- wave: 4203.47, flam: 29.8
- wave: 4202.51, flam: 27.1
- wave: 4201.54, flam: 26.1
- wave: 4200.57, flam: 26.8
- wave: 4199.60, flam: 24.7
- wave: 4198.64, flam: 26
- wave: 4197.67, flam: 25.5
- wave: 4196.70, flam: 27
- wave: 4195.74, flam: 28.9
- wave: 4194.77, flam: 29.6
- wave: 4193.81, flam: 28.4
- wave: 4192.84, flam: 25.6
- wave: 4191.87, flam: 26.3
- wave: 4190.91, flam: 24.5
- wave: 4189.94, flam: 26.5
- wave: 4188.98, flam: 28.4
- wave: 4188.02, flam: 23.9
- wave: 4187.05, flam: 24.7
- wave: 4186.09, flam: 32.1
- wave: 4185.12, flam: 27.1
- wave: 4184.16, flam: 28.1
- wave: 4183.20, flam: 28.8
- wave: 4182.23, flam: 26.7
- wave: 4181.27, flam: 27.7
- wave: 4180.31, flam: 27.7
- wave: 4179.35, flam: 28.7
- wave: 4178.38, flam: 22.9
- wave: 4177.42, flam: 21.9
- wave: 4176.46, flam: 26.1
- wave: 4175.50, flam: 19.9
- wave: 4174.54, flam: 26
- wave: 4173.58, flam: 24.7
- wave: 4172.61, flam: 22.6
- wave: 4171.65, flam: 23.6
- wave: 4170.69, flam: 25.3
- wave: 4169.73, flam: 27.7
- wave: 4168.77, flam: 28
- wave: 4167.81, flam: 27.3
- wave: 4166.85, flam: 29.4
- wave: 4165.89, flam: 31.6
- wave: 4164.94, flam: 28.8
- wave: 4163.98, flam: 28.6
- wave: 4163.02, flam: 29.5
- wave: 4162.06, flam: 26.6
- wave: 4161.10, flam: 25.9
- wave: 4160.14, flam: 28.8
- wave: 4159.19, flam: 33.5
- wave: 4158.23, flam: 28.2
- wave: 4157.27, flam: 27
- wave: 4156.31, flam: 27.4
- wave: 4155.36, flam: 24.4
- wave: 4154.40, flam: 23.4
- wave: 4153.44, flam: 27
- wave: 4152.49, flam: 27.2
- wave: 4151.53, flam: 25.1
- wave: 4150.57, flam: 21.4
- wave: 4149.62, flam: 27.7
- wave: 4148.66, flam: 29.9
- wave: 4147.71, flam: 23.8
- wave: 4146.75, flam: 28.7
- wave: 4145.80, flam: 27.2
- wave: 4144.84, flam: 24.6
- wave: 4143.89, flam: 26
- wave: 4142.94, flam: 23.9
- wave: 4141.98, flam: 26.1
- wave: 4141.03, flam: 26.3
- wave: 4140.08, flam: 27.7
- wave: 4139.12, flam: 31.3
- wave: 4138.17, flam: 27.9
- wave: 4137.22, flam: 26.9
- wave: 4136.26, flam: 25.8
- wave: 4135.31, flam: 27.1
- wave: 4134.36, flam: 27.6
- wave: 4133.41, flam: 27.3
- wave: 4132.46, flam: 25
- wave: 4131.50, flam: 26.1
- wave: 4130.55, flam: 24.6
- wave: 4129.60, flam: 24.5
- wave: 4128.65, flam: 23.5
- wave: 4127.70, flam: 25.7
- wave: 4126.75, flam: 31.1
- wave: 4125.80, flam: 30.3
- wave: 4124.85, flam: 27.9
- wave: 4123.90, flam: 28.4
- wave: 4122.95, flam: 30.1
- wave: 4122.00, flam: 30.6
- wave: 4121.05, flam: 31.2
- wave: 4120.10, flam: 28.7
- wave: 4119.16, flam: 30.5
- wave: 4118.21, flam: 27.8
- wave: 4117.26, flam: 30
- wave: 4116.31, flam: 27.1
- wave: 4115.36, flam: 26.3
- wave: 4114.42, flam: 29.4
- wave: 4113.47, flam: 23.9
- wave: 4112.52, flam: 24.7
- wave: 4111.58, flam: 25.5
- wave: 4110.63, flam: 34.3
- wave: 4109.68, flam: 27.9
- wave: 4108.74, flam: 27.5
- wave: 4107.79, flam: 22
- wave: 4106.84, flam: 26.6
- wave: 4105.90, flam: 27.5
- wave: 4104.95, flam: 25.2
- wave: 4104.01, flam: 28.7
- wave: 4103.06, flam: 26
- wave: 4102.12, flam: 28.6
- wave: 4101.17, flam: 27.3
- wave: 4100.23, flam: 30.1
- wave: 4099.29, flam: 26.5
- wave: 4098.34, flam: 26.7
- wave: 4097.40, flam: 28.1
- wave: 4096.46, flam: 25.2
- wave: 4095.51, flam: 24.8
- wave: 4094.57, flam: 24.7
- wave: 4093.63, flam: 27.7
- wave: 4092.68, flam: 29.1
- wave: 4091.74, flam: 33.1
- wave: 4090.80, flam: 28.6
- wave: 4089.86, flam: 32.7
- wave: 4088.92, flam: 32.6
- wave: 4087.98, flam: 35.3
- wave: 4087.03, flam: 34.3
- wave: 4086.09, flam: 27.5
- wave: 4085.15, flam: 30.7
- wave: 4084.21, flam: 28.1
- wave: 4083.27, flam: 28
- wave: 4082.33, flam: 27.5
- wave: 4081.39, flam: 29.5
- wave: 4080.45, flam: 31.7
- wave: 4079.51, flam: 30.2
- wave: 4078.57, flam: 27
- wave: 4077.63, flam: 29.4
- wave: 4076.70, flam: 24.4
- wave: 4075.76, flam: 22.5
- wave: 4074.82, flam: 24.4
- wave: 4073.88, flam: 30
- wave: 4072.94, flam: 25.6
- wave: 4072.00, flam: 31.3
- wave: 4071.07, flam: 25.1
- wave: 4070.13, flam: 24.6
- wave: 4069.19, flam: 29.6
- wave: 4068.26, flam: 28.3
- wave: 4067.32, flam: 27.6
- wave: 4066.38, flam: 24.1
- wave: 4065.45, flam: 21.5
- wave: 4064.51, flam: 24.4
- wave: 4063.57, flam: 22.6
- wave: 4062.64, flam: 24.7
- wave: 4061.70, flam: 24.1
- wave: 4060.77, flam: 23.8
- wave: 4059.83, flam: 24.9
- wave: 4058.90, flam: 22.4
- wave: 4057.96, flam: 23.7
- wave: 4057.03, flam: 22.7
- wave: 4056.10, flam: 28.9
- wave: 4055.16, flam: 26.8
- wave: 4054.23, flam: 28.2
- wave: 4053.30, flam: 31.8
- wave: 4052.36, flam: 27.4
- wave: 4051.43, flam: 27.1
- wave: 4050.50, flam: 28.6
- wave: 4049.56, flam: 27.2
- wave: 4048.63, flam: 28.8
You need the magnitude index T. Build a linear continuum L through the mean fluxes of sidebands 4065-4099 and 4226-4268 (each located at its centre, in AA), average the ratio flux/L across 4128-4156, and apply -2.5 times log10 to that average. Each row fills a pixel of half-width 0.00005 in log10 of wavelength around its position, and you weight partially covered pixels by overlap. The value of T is 0.10 mag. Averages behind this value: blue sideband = 28.1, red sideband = 29.5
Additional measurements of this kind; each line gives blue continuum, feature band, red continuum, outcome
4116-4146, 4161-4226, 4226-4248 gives 0.03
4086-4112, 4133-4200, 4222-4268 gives 0.08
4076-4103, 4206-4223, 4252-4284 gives 0.03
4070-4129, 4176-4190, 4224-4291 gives 0.08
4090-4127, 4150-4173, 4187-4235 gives 0.03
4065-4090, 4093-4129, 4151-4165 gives 0.01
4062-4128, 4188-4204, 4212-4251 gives 0.07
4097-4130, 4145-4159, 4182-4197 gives 0.04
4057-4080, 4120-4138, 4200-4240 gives -0.03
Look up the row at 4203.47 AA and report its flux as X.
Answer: 29.8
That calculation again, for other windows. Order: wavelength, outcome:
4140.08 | 27.7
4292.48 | 29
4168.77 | 28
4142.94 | 23.9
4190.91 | 24.5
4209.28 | 27.2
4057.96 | 23.7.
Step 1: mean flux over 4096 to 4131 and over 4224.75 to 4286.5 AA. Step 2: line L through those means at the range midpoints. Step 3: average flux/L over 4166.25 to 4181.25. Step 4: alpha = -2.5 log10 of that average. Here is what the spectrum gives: 0.113 mag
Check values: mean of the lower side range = 27.6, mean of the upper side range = 29.5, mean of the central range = 25.6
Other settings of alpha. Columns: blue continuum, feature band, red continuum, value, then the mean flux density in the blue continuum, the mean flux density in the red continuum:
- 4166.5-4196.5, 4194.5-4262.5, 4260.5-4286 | -0.01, 26.4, 30.5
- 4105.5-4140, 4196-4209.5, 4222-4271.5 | 0.05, 27.6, 29.6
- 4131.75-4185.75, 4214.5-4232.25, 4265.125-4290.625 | -0.01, 26.7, 29.2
